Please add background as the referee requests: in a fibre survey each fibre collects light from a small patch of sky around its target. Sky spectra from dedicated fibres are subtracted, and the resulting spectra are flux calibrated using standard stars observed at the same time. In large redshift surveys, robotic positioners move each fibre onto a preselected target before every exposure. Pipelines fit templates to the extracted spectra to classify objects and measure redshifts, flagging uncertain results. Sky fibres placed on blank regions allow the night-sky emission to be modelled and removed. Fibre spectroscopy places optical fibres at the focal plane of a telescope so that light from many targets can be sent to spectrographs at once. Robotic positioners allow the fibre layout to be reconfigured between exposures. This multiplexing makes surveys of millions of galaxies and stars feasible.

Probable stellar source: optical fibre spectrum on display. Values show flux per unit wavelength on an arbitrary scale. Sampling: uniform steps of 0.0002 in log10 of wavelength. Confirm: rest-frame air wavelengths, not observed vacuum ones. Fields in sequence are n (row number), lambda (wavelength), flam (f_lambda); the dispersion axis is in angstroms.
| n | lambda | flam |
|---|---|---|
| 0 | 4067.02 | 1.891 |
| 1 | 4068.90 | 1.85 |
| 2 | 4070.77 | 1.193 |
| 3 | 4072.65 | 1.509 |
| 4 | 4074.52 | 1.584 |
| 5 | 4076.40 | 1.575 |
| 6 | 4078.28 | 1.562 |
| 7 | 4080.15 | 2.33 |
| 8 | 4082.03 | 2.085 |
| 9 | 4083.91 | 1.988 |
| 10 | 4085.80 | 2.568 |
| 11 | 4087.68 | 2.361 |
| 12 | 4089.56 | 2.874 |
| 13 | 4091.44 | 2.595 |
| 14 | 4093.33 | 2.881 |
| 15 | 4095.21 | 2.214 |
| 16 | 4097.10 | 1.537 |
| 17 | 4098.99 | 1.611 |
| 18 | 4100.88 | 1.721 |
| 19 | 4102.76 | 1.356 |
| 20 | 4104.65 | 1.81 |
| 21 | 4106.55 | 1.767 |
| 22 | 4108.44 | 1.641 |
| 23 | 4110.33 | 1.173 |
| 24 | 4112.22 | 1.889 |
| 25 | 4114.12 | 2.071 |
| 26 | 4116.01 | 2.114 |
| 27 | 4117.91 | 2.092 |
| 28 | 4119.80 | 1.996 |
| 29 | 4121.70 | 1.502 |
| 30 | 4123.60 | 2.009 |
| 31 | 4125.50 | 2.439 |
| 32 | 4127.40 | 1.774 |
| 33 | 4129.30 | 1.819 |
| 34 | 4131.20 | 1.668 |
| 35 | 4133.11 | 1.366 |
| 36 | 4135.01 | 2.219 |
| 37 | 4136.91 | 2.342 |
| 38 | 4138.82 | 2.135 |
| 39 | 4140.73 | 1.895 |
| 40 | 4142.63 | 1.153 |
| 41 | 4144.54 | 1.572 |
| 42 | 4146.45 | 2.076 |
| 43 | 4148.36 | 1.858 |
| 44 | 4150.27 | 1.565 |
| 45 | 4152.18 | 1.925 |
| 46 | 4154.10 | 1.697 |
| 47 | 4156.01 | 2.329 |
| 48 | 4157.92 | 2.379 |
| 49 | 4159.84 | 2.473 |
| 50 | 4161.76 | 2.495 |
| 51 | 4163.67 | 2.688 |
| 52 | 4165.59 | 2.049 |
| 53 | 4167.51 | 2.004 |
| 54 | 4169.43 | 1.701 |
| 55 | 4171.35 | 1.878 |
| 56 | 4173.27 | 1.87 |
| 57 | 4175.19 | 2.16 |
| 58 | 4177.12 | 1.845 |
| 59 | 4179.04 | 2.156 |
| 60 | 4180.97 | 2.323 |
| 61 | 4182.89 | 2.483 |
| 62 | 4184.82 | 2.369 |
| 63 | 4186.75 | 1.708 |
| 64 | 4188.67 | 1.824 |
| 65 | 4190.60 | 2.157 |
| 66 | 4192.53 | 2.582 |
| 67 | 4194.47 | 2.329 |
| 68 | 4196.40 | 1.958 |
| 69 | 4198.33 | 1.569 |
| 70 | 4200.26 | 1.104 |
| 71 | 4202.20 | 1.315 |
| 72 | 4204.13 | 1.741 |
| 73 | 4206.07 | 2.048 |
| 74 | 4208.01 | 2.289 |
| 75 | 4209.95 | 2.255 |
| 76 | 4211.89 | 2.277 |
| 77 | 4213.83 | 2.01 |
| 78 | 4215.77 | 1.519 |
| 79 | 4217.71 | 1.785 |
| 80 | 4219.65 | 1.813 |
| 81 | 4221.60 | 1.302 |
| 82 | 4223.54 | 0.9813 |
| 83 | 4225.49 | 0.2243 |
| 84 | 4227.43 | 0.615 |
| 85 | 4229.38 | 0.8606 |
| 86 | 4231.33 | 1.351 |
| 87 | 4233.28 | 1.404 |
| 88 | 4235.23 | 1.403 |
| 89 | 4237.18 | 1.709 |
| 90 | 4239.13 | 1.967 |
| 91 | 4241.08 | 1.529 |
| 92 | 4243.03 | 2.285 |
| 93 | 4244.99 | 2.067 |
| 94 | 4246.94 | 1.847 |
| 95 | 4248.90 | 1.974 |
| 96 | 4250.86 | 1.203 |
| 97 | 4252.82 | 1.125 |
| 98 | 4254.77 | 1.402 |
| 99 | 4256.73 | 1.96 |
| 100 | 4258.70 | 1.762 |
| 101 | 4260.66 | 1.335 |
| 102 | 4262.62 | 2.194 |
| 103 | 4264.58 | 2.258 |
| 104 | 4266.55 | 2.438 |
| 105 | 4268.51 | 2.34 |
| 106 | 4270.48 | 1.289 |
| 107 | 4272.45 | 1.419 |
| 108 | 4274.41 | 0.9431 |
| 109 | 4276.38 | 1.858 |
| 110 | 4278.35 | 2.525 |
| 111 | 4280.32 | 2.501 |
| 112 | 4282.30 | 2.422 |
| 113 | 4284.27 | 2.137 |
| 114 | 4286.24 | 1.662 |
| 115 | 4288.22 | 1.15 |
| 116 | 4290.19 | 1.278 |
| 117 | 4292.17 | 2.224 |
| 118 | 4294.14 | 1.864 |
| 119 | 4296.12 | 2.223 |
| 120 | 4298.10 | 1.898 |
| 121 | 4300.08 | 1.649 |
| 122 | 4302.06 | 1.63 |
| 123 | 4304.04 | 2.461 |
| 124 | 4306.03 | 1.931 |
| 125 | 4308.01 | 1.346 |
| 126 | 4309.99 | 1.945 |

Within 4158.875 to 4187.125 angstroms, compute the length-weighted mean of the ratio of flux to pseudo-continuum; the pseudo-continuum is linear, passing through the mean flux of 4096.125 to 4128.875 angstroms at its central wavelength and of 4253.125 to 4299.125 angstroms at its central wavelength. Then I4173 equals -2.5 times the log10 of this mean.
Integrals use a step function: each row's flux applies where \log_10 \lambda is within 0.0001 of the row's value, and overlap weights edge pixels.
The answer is -0.18 mag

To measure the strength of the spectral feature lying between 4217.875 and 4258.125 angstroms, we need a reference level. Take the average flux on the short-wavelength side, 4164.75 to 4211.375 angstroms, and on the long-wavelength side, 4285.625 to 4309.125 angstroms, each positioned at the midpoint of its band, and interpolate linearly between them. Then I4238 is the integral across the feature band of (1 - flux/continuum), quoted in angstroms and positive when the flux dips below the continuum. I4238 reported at 9.1 angstroms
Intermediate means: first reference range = 1.99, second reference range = 1.78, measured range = 1.46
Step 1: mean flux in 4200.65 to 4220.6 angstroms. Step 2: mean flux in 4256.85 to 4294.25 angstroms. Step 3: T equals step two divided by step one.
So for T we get 1.0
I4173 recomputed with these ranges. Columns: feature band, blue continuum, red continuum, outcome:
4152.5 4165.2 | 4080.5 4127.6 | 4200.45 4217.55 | -0.19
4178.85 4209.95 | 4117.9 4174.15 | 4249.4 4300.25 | -0.05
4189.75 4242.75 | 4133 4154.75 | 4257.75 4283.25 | 0.16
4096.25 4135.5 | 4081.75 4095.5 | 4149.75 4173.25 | 0.29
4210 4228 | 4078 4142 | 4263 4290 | 0.31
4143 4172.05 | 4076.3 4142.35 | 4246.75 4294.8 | -0.06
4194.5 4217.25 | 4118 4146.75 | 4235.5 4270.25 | 0.00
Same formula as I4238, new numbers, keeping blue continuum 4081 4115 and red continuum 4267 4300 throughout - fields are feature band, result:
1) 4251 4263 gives 1.98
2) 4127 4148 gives 1.64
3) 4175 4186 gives -1.55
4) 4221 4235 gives 6.82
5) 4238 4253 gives 0.87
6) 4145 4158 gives 0.21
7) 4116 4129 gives 0.11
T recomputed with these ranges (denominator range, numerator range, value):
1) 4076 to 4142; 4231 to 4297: 0.91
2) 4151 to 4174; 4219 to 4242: 0.59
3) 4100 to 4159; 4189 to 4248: 0.91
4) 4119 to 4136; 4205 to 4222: 1.04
